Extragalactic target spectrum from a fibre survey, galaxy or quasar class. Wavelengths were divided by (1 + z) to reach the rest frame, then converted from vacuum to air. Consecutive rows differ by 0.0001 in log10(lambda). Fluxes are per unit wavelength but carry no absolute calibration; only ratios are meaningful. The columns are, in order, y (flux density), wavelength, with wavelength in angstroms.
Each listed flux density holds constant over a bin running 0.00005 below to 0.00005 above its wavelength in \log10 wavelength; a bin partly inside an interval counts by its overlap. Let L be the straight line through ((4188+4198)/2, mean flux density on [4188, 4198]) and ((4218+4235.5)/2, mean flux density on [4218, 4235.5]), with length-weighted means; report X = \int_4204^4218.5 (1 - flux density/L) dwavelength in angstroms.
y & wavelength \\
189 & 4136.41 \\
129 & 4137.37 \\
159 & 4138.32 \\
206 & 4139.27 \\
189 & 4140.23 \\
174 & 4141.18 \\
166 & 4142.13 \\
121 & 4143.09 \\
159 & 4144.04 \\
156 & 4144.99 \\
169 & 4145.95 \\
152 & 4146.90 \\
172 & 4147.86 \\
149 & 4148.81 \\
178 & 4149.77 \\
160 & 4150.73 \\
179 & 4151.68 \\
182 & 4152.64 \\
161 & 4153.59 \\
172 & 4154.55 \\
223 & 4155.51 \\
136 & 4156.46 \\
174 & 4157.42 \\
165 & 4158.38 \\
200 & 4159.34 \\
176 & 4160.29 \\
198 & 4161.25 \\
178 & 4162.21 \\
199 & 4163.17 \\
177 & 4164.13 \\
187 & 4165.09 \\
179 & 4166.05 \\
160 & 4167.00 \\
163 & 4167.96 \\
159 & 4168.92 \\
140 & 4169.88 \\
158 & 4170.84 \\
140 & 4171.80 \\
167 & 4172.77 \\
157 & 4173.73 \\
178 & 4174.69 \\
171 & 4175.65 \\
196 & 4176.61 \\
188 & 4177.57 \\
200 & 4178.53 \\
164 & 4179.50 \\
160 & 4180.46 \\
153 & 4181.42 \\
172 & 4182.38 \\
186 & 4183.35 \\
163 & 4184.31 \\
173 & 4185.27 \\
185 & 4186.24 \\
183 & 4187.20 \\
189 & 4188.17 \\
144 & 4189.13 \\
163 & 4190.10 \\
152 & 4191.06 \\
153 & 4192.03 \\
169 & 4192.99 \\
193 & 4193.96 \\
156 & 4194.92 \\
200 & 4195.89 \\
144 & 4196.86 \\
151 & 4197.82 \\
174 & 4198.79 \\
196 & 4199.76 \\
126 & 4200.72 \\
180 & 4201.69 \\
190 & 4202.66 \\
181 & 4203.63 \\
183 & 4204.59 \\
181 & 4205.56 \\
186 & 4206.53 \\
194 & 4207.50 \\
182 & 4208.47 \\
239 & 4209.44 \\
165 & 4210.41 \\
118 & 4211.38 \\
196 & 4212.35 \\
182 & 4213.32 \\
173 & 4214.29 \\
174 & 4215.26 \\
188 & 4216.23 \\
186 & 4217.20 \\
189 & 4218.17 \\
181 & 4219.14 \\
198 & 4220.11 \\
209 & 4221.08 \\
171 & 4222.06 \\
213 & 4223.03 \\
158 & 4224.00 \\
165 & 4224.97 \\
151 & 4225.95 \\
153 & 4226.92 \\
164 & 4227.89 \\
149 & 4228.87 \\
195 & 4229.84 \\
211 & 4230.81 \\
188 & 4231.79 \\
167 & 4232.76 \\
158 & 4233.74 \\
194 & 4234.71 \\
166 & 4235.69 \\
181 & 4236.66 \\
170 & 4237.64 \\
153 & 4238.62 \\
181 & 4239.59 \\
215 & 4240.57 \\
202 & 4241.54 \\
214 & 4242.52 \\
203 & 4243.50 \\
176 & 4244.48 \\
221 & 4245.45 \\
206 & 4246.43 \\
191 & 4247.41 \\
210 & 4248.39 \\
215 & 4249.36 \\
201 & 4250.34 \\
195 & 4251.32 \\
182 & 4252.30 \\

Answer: -0.9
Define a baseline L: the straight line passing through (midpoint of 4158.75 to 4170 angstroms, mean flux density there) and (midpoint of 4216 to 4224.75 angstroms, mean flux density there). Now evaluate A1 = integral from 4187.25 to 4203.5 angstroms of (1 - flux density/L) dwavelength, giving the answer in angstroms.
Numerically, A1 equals 1.32 angstroms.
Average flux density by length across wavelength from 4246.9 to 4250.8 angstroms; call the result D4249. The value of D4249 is 204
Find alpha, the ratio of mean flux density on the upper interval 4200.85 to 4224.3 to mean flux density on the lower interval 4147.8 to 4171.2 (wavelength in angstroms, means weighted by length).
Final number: 1.06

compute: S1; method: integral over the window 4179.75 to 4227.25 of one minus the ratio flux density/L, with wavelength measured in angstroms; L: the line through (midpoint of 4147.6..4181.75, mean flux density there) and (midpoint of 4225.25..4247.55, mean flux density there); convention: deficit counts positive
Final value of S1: 0.8 angstroms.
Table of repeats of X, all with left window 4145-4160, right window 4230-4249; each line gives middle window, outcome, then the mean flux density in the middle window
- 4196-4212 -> 0.6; 175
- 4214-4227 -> 0.4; 180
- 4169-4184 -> 0.7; 168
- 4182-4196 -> 0.6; 171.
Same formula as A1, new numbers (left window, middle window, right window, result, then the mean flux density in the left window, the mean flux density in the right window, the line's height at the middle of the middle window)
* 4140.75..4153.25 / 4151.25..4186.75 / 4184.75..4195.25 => -1.6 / 163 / 169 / 166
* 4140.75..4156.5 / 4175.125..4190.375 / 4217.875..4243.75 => -0.2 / 166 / 181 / 172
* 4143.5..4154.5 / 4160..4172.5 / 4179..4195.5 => -0.3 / 165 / 168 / 167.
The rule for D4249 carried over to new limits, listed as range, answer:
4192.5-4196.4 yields 179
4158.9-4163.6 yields 190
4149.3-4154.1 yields 172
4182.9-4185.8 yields 174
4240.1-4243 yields 211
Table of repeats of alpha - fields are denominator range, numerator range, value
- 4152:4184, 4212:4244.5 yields 1.05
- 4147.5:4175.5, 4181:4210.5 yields 1.02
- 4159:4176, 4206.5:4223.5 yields 1.08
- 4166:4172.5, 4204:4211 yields 1.21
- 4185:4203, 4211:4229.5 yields 1.03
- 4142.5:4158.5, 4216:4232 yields 1.09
